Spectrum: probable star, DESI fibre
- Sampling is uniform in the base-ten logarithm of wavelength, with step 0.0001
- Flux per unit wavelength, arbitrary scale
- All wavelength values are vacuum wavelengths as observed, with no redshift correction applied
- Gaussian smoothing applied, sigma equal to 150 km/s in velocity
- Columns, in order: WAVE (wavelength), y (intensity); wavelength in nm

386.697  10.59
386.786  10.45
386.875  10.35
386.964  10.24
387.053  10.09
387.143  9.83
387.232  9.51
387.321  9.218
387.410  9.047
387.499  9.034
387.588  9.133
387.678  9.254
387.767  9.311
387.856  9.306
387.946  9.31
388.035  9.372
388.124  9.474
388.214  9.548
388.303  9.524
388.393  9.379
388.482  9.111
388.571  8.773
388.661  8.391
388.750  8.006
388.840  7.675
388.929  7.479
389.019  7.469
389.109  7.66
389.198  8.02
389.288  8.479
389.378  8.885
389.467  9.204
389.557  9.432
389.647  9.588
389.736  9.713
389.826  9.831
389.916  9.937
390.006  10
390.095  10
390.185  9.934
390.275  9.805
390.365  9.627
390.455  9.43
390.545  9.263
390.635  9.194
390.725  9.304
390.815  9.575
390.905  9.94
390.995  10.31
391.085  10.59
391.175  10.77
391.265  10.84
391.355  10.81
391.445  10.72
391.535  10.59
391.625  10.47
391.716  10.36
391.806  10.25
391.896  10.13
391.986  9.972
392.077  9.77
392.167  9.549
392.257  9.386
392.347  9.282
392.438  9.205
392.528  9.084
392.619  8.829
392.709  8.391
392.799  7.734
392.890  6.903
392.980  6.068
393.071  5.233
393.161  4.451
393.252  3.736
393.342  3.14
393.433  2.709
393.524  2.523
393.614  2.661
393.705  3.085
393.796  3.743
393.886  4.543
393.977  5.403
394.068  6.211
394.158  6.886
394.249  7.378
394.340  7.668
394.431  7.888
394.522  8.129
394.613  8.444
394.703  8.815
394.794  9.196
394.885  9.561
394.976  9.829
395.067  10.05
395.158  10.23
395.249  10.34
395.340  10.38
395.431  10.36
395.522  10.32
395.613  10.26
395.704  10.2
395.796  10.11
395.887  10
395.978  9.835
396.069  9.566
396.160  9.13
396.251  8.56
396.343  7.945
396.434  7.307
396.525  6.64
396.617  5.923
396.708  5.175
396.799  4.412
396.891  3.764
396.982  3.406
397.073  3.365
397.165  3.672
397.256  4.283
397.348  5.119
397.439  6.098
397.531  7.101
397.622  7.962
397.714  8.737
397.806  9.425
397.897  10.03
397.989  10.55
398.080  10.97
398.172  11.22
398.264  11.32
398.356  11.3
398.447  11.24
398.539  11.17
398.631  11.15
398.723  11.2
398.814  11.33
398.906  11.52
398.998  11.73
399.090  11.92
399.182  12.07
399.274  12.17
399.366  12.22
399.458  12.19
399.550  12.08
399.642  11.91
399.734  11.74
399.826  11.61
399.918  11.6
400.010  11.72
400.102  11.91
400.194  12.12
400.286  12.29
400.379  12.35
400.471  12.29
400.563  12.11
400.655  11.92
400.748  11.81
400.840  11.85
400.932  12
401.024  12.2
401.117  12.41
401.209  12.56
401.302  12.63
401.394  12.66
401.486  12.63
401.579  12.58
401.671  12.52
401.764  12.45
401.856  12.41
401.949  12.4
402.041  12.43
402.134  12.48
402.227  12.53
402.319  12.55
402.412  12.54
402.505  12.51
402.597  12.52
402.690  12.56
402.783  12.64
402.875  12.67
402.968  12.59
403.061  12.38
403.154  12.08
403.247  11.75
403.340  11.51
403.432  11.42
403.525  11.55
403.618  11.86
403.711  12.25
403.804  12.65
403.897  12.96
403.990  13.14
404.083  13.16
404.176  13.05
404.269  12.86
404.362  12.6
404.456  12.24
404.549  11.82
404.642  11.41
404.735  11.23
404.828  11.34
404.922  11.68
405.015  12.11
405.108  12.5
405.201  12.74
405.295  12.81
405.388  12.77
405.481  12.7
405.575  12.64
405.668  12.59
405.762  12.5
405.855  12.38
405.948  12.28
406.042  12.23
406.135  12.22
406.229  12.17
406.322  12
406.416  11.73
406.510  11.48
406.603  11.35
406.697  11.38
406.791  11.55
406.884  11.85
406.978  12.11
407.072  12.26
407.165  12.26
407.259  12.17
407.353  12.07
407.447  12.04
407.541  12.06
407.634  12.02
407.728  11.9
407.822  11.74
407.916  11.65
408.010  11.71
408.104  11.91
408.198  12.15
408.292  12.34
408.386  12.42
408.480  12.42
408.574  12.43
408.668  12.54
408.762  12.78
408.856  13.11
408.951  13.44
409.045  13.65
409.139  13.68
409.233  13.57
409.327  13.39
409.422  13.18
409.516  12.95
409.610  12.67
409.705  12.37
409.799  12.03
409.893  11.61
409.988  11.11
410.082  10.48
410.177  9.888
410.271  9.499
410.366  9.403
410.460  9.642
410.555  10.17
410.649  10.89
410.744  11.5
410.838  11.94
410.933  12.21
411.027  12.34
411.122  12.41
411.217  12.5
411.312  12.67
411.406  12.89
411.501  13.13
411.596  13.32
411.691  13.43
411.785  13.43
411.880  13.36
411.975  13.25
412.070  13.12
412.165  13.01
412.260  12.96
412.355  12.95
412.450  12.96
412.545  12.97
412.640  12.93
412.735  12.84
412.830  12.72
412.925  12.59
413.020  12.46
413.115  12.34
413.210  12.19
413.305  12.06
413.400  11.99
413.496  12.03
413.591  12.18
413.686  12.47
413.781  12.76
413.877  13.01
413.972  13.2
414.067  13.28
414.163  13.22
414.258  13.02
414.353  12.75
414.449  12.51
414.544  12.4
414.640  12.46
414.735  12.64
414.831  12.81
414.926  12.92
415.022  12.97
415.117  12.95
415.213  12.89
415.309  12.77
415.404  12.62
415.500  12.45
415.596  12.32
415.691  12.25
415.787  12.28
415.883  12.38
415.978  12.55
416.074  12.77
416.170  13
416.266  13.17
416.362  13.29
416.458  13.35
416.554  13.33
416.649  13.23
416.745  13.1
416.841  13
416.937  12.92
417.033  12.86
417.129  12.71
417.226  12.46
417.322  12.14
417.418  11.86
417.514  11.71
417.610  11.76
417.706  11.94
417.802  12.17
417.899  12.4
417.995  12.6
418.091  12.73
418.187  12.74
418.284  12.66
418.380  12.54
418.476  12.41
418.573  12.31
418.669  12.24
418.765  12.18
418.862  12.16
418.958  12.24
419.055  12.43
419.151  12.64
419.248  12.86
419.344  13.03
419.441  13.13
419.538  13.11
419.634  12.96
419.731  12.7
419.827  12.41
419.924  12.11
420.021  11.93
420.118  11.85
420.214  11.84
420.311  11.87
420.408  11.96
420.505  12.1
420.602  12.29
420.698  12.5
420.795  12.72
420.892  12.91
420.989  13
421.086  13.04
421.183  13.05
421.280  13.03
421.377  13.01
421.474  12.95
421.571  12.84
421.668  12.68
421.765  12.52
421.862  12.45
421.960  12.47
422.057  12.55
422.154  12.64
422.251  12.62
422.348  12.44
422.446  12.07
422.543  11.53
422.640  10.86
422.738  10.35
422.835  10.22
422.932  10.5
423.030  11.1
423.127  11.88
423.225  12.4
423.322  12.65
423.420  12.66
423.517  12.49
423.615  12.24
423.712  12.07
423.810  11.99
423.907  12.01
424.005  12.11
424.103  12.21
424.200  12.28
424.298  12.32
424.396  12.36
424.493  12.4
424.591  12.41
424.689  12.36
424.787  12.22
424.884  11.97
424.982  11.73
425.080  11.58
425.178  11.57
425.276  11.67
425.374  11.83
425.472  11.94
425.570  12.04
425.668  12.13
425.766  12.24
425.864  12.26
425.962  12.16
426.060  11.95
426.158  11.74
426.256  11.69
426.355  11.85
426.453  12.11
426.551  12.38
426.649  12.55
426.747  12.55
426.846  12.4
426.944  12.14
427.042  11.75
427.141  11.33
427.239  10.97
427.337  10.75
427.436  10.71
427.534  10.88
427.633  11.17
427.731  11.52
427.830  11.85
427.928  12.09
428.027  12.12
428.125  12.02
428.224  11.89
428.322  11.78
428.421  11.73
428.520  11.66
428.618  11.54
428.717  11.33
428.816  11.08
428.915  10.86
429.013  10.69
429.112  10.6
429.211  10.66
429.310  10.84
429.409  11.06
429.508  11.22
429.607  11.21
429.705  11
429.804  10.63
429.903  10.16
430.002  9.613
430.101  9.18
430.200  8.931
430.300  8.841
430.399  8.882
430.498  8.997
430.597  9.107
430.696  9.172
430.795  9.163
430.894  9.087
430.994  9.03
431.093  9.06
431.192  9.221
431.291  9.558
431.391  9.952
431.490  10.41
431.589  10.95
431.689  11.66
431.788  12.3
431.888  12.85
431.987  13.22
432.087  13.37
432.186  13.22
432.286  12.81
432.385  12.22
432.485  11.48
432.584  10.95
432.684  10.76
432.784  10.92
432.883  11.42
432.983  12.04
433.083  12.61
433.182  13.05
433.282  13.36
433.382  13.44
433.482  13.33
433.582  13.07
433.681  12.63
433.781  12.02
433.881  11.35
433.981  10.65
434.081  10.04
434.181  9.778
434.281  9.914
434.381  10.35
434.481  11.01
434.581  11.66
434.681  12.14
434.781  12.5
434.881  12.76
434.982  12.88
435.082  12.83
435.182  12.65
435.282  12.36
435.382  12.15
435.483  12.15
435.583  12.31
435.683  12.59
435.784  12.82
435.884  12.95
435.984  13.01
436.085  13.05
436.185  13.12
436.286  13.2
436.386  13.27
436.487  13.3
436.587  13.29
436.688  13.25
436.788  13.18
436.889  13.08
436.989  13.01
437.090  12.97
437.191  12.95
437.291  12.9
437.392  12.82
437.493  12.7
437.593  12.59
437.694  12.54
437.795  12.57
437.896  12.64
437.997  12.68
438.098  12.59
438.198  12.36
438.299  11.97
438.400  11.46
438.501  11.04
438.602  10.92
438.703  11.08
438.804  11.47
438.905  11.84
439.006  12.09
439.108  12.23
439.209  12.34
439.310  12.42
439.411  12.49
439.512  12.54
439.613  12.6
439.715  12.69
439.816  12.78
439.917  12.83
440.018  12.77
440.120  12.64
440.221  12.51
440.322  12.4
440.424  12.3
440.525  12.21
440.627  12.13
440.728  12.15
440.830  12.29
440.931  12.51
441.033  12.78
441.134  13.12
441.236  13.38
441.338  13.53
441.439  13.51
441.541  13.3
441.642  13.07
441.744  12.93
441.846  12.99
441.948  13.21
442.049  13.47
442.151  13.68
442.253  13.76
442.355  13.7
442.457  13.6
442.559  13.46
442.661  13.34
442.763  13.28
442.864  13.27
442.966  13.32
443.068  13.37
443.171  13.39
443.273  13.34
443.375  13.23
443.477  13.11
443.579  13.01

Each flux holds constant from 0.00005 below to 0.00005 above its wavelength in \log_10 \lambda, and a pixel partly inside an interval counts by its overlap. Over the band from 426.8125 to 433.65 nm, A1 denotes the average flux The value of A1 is 11.1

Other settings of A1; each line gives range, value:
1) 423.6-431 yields 11.3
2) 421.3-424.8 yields 12.1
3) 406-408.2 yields 11.9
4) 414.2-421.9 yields 12.6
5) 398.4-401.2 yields 11.9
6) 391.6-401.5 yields 9.06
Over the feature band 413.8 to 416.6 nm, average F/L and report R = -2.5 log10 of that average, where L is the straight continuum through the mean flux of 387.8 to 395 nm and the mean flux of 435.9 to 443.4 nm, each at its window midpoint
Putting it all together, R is -0.21 mag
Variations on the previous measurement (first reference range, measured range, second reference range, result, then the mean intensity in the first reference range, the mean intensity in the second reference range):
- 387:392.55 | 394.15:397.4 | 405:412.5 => 0.29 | 9.46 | 12.2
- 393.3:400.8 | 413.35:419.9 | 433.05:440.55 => -0.19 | 8.92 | 12.4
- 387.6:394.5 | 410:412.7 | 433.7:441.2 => -0.20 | 8.36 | 12.3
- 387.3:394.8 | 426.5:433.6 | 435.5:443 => 0.07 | 8.4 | 12.7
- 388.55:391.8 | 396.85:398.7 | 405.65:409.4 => 0.30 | 9.46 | 12.3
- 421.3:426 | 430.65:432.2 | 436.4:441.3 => 0.15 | 12.1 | 12.5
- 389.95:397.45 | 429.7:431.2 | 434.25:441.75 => 0.25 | 8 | 12.5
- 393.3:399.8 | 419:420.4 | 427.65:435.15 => -0.21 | 8.45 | 11.2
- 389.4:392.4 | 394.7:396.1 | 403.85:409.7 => 0.07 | 9.92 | 12.4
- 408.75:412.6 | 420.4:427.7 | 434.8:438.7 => 0.04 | 12.3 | 12.6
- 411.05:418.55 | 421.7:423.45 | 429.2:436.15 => 0.02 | 12.7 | 11.3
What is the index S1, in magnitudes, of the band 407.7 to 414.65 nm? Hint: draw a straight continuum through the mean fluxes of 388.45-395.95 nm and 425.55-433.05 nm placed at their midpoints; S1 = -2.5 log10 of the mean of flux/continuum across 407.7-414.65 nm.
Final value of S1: -0.25 mag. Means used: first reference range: 8.52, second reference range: 11.2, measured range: 12.4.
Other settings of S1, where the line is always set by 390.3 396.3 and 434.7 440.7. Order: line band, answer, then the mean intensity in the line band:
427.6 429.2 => 0.018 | 11.5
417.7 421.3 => -0.153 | 12.5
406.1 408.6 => -0.224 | 12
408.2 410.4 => -0.228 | 12.2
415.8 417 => -0.224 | 13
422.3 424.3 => -0.057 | 11.8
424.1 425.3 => -0.070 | 12.1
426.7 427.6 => 0.008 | 11.5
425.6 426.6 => -0.054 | 12.1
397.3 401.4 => -0.234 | 11.2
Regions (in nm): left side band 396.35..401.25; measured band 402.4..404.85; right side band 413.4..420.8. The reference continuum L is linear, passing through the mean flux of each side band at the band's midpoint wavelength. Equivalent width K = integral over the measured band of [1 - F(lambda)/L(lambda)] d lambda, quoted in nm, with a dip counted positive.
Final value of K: -0.38 nm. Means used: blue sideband 9.92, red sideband 12.6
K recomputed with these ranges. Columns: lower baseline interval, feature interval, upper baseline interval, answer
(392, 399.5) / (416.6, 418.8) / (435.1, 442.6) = -0.42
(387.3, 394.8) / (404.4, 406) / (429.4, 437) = -0.47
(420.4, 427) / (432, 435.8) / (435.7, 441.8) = 0.13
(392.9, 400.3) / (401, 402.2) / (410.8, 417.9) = -0.35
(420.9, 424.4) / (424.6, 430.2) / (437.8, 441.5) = 0.35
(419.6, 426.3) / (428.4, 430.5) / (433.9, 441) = 0.30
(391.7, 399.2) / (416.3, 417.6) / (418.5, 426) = -0.15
